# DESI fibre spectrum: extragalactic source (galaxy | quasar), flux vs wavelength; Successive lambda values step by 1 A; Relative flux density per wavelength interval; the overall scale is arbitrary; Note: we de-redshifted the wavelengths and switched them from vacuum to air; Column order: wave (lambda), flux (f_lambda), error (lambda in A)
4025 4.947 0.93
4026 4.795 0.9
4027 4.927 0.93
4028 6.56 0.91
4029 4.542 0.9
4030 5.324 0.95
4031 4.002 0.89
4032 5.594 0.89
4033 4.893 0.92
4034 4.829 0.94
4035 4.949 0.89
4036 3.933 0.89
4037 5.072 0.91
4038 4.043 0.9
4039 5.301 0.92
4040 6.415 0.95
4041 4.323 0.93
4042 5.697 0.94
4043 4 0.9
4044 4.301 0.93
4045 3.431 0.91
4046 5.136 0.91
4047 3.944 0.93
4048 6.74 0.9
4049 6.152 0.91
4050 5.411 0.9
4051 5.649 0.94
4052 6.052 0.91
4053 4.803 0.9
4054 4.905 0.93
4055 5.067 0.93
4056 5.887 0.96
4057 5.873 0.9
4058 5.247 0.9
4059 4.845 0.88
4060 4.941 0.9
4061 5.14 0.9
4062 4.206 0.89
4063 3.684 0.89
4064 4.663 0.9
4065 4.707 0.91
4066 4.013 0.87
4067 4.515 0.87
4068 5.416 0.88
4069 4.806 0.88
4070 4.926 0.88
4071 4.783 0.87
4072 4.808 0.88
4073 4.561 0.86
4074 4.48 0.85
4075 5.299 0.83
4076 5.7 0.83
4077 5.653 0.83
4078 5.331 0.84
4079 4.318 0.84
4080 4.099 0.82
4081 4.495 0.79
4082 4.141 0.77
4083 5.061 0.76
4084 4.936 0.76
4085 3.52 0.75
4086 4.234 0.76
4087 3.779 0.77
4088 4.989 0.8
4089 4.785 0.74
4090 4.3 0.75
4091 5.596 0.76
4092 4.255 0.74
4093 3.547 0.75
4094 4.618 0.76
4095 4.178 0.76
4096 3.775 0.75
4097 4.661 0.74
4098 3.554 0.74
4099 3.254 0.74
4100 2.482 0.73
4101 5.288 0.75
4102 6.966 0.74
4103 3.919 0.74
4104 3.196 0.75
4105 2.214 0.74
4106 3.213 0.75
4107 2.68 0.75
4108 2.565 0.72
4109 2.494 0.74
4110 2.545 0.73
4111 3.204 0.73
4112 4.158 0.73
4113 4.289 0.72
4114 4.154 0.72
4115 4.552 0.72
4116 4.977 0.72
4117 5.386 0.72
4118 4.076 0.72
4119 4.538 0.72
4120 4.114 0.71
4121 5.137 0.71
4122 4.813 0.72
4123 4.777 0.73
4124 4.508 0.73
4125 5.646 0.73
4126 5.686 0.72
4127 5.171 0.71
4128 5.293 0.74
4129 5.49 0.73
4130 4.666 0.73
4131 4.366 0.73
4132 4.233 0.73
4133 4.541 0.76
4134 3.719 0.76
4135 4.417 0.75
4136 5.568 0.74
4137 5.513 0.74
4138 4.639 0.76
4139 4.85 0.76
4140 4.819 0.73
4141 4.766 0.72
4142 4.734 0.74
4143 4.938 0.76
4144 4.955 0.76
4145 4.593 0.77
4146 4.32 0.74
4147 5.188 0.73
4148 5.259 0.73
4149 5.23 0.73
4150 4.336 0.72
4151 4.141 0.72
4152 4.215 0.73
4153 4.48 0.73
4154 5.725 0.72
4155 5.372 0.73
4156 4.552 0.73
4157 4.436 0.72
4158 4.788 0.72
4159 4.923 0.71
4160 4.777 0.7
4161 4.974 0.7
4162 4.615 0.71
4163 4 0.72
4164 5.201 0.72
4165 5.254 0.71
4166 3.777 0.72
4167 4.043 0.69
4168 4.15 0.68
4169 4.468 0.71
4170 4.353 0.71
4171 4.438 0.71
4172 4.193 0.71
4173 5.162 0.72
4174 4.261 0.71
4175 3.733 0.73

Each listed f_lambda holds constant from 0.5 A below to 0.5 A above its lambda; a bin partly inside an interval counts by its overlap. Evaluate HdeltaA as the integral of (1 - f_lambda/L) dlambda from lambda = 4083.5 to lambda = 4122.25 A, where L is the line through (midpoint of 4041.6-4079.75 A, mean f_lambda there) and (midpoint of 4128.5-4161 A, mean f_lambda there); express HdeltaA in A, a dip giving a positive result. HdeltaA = 6.4 A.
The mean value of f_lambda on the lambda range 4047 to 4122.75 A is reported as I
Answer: 4.52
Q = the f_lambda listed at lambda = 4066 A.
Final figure 4.013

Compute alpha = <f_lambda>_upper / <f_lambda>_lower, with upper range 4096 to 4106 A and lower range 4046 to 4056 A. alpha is 0.72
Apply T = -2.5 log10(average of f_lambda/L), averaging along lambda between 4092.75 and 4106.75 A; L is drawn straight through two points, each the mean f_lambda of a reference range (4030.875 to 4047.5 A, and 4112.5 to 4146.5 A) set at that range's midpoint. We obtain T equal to 0.21 mag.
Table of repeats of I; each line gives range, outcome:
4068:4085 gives 4.82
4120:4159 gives 4.83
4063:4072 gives 4.68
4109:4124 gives 4.28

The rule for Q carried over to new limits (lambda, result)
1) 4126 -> 5.686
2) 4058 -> 5.247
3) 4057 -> 5.873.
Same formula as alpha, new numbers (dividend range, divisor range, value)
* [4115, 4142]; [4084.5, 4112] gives 1.25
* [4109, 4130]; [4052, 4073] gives 0.94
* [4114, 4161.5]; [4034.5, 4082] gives 0.98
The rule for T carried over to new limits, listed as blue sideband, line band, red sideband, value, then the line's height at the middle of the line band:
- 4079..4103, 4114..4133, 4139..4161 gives -0.05 mag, 4.6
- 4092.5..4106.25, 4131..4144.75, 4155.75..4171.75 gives -0.10 mag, 4.3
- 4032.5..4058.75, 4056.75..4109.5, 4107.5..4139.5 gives 0.10 mag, 4.8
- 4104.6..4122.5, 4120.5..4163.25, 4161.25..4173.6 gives -0.16 mag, 4.18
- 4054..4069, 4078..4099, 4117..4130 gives 0.13 mag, 4.9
